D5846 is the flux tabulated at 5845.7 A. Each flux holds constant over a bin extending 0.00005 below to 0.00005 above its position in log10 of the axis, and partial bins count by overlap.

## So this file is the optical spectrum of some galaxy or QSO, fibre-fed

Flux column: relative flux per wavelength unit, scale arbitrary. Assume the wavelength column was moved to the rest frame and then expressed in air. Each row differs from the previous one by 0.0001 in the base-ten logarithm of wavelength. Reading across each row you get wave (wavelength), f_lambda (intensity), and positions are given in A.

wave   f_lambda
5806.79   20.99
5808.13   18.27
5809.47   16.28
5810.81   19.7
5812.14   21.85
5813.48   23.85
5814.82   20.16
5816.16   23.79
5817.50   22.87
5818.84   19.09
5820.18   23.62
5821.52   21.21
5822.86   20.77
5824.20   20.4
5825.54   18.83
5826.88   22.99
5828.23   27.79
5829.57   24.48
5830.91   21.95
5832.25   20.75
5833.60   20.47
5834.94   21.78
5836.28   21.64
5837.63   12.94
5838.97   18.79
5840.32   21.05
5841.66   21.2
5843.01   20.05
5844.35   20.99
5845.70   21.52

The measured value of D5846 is 21.52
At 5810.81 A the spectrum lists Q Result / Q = 19.7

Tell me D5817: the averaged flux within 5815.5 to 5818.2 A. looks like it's 23.3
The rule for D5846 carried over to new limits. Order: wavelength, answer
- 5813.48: 23.85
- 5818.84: 19.09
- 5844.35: 20.99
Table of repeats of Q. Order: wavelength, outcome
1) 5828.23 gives 27.79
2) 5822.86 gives 20.77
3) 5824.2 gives 20.4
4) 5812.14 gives 21.85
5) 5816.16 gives 23.79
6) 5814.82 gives 20.16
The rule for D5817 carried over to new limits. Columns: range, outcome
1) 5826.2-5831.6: 24.3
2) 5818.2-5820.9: 21.4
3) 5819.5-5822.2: 22.4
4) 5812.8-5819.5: 21.9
